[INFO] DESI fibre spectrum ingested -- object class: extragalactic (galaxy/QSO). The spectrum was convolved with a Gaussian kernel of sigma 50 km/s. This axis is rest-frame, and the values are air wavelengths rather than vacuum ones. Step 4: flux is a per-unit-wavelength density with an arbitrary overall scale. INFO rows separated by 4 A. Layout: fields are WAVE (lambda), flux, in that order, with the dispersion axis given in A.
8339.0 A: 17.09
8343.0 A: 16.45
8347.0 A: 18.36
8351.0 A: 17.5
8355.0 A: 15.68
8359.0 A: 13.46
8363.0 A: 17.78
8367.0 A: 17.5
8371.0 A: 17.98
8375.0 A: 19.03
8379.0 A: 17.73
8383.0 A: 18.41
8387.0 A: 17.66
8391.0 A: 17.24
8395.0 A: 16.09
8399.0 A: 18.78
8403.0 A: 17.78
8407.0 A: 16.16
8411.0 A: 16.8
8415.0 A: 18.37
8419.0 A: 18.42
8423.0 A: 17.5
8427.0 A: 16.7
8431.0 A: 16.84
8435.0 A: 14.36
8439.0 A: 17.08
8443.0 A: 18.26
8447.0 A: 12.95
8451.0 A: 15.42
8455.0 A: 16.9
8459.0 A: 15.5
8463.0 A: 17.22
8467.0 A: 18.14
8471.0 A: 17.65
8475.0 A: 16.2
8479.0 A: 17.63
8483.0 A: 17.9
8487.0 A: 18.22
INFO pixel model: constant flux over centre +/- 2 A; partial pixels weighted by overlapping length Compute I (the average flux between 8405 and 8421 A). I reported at 17.4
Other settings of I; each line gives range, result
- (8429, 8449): 15.9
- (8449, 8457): 16.2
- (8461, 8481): 17.4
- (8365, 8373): 17.7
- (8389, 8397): 16.7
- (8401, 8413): 16.9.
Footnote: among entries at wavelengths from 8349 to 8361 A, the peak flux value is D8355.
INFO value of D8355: 17.5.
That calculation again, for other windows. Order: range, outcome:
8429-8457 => 18.26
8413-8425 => 18.42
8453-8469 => 18.14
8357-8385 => 19.03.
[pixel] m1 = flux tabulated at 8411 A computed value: 16.8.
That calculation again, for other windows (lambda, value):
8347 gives 18.36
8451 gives 15.42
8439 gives 17.08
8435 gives 14.36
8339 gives 17.09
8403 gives 17.78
